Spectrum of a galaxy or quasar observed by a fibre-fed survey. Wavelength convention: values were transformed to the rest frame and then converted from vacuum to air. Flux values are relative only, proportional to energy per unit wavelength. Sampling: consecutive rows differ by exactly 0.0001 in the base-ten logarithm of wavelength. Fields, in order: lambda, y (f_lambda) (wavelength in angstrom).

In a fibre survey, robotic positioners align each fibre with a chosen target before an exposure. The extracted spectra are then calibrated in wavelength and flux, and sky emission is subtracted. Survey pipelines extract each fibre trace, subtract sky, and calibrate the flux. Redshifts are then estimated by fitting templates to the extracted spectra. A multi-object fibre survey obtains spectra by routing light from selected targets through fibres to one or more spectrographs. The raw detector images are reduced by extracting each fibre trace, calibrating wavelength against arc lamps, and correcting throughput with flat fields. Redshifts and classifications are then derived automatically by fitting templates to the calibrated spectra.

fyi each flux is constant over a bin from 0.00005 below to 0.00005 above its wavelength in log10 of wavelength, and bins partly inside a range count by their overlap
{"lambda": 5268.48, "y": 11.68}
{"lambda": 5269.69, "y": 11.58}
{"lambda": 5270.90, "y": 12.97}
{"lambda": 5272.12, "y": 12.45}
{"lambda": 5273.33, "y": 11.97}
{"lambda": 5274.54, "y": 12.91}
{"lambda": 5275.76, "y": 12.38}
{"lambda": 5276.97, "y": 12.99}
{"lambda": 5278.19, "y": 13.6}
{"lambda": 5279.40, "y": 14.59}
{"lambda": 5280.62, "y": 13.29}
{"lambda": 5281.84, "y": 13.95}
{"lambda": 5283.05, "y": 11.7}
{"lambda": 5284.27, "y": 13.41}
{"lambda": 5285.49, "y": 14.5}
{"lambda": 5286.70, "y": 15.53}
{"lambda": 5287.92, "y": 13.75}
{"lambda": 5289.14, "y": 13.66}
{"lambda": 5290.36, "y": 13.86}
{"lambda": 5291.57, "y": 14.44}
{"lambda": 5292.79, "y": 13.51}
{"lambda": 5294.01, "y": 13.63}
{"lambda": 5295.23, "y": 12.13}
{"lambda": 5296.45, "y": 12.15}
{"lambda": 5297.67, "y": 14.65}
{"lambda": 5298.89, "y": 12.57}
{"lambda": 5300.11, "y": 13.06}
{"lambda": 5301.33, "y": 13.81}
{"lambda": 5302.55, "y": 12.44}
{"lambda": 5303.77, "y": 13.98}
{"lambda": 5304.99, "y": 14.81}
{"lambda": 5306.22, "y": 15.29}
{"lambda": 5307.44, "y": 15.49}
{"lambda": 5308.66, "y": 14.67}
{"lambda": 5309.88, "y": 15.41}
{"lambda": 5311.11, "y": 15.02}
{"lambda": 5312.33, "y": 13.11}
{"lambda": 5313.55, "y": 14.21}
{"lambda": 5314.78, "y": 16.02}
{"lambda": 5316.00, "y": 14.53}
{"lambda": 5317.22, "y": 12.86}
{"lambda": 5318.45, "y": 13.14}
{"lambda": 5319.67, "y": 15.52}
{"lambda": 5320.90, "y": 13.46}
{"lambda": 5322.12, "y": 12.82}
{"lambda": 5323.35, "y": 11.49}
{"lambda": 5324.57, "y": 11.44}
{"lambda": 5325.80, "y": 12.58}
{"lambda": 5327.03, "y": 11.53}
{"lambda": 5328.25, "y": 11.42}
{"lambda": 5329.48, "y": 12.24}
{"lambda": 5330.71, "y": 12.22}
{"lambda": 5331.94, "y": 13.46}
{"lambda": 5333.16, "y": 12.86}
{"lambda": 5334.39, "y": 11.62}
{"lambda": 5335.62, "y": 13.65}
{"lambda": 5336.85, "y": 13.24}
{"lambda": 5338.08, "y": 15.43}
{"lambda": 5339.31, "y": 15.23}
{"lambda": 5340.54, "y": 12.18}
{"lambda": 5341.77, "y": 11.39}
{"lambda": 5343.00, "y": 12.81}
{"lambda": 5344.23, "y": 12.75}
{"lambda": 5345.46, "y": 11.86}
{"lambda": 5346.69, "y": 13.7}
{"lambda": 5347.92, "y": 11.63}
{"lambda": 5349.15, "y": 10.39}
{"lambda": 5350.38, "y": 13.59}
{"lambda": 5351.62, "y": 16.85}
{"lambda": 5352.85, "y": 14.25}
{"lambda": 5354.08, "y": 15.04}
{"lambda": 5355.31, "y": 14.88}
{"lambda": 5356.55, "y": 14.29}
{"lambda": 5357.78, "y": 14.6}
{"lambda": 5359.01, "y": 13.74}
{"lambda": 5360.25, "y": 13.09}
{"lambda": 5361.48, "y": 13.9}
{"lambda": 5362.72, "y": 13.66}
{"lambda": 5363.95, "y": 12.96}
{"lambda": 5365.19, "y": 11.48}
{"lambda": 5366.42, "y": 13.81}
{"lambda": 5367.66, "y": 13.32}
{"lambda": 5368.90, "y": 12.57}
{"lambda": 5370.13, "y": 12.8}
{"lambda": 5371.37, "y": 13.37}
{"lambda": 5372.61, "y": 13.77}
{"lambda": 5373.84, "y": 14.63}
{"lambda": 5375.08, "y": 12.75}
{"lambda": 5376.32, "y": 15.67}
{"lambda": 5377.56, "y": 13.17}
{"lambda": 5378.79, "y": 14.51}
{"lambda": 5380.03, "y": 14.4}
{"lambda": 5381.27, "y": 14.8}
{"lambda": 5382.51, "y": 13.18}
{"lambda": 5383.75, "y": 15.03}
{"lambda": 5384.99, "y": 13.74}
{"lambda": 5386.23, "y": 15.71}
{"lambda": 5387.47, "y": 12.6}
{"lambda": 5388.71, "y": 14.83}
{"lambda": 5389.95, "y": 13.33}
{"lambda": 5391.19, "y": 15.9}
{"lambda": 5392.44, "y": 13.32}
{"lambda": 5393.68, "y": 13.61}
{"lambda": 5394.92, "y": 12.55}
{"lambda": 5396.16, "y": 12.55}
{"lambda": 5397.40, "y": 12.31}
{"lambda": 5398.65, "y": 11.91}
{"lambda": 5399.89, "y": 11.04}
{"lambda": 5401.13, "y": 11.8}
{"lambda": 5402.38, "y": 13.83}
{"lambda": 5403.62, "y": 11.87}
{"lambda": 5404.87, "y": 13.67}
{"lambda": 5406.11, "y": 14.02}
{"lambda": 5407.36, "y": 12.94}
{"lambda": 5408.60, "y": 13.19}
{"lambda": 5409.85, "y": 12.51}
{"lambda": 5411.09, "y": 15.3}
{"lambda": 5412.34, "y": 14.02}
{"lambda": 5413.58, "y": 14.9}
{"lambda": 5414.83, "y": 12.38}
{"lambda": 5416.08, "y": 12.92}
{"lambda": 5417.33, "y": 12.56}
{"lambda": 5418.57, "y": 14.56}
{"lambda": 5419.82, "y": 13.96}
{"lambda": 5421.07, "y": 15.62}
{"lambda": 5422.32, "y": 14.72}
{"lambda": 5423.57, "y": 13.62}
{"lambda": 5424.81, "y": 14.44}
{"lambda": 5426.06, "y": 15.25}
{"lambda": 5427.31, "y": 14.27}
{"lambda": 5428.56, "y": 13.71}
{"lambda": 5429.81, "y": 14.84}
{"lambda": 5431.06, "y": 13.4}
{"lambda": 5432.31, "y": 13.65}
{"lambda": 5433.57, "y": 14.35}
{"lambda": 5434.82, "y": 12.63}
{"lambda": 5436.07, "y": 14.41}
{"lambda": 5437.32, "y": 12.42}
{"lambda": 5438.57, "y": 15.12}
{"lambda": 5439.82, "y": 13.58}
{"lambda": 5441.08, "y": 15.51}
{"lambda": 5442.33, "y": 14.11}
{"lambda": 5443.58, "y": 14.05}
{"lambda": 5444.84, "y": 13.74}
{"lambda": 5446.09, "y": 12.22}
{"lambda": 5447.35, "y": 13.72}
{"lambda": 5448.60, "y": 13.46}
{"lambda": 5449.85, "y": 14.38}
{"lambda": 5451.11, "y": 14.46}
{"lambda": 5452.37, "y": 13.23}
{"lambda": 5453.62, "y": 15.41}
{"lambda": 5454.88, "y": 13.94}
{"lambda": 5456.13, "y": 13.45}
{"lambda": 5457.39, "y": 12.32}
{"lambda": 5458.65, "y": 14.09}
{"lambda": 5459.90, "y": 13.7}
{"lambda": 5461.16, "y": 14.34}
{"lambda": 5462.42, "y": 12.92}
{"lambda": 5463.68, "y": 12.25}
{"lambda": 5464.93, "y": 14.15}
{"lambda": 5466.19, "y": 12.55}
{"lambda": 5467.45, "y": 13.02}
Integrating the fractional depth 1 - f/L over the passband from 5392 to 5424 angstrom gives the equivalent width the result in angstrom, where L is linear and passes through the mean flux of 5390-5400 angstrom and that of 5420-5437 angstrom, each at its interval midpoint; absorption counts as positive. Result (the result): 0.4 angstrom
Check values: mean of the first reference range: 13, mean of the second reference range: 14.2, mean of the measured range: 13.3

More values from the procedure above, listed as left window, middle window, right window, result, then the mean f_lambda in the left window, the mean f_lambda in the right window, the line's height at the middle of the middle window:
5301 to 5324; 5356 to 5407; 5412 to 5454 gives 1.9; 14.1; 14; 14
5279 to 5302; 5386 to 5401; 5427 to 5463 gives 0.6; 13.6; 13.8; 13.8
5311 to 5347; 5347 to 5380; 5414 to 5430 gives -0.5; 13.1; 14.1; 13.5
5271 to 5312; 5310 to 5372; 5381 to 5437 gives 1.7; 13.7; 13.7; 13.7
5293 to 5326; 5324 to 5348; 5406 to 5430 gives 1.9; 13.7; 14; 13.8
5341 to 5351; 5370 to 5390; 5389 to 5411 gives -2.1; 12.3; 13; 12.8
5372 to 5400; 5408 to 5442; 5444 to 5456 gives -0.5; 13.8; 13.8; 13.8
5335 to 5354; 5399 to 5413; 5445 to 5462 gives 0.5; 13.3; 13.7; 13.6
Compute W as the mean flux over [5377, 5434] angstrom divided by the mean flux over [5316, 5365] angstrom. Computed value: 1.0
